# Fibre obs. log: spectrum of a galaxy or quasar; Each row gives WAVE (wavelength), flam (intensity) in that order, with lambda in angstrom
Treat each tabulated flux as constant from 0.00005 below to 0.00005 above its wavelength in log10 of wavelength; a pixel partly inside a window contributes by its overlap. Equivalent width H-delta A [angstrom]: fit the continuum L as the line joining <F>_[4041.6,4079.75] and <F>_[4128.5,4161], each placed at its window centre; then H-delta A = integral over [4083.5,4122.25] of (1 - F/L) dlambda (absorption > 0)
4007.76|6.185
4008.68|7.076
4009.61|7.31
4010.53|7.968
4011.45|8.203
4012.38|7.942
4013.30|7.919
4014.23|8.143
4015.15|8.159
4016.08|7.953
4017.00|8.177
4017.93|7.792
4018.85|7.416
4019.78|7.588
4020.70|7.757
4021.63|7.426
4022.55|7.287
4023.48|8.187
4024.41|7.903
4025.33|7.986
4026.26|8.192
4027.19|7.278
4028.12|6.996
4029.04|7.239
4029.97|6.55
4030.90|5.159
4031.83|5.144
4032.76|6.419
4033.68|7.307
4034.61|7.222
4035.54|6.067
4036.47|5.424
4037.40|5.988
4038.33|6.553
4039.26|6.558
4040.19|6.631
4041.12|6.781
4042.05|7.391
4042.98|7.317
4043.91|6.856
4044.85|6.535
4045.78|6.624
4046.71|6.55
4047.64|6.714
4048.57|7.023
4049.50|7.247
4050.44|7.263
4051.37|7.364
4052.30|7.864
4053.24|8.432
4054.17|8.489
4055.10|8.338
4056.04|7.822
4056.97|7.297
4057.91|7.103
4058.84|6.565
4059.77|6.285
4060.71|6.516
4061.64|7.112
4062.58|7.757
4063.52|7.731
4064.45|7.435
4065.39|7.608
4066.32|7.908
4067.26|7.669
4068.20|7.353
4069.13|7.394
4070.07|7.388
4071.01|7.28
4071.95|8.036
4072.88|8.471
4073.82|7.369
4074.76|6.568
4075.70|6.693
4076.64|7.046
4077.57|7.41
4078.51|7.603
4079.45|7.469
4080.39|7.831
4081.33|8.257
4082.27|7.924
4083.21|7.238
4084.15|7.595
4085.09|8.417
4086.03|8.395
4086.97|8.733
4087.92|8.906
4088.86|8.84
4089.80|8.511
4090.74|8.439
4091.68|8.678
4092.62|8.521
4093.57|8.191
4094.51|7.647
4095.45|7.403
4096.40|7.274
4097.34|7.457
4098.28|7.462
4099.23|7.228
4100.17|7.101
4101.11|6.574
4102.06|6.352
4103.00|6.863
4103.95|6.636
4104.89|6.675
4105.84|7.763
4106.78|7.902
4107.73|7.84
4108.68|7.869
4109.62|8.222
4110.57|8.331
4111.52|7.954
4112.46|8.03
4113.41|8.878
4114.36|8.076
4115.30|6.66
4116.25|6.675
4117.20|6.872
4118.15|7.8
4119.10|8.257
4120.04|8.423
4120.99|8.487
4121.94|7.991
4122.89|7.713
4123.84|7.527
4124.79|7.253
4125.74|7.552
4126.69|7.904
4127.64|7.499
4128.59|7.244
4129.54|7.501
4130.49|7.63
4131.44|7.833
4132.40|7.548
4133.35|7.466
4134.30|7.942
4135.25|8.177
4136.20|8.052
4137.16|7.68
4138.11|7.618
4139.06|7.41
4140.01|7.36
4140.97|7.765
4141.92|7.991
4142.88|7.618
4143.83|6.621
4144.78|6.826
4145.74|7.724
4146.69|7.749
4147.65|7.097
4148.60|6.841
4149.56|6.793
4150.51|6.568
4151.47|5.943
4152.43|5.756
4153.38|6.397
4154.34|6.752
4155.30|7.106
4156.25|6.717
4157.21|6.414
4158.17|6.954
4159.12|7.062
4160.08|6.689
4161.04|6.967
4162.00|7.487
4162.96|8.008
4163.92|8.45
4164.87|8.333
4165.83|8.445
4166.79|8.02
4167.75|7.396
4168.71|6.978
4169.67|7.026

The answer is -2.8 angstrom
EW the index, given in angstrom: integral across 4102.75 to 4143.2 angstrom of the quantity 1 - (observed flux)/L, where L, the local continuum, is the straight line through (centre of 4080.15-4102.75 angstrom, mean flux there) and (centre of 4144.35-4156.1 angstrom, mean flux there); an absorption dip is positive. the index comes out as -2.27 angstrom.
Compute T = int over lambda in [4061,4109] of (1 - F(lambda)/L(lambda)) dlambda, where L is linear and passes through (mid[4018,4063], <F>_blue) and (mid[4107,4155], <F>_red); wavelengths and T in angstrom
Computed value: -2.3 angstrom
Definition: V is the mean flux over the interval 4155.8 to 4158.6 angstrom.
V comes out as 6.68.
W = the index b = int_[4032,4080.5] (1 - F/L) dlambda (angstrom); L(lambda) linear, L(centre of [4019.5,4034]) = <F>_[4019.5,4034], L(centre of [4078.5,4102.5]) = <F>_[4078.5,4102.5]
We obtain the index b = 1.99 angstrom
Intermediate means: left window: 7.15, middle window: 7.17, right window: 7.85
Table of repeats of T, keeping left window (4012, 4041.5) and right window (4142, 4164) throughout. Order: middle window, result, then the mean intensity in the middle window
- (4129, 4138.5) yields -1.0 angstrom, 7.74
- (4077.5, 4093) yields -2.4 angstrom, 8.18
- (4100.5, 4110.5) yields -0.4 angstrom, 7.31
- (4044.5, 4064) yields -0.4 angstrom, 7.28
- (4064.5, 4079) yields -0.7 angstrom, 7.45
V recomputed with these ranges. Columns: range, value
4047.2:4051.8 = 7.12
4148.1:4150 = 6.82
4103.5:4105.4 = 6.68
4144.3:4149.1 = 7.24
